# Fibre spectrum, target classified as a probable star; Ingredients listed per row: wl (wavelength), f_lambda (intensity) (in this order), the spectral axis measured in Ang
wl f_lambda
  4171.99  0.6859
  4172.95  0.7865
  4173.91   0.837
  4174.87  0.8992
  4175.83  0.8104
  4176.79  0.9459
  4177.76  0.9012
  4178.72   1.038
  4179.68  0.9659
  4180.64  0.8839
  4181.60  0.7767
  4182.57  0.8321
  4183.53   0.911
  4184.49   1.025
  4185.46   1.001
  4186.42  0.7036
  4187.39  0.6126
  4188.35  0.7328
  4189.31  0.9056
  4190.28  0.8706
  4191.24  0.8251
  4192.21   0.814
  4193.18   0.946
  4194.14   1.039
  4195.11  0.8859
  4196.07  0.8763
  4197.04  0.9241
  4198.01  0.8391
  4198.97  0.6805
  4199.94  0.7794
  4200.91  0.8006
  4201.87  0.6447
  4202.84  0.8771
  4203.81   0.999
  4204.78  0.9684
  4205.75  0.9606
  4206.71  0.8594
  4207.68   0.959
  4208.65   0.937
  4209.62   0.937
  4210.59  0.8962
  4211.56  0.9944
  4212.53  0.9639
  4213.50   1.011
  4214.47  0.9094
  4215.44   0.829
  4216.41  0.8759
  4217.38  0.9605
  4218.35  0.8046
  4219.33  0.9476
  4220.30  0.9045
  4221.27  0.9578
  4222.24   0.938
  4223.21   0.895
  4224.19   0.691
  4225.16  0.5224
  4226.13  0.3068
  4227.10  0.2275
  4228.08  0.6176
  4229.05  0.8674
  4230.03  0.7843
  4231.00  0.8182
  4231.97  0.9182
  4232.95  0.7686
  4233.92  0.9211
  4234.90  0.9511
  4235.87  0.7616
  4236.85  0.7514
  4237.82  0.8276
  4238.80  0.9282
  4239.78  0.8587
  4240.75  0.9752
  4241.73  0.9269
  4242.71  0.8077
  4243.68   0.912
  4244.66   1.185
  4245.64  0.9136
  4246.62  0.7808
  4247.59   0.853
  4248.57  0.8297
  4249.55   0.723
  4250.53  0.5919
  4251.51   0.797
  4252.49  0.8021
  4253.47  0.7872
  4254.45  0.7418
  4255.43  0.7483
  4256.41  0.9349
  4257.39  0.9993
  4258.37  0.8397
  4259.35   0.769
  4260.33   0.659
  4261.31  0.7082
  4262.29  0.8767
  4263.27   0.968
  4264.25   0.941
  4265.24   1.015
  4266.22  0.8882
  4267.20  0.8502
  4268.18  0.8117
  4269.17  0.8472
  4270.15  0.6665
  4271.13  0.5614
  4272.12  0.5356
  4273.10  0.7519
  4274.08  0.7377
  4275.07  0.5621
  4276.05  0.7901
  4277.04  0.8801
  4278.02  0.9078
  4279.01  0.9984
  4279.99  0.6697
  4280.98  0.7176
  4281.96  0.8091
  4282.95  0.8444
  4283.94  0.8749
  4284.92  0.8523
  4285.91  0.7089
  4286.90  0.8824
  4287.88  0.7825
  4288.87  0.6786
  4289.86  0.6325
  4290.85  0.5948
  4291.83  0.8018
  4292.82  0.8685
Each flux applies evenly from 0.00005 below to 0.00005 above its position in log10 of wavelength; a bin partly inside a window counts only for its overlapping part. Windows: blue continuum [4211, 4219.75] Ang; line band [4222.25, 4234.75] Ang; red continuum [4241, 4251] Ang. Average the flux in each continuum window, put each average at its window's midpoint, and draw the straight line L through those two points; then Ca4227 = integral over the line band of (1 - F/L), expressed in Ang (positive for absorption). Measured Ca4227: 2.5 Ang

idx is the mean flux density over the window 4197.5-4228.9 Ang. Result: 0.828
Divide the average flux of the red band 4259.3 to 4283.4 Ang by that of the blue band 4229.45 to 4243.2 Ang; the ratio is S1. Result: 0.92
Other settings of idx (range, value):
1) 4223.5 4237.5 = 0.712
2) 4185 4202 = 0.831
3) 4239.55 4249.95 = 0.89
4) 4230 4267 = 0.85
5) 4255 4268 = 0.861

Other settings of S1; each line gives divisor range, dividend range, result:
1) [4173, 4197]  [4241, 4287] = 0.93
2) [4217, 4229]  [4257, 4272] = 1.12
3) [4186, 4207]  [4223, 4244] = 0.92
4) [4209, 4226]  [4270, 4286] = 0.87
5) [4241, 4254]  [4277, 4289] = 0.97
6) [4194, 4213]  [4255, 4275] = 0.90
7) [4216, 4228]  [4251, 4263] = 1.08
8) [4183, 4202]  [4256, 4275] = 0.95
